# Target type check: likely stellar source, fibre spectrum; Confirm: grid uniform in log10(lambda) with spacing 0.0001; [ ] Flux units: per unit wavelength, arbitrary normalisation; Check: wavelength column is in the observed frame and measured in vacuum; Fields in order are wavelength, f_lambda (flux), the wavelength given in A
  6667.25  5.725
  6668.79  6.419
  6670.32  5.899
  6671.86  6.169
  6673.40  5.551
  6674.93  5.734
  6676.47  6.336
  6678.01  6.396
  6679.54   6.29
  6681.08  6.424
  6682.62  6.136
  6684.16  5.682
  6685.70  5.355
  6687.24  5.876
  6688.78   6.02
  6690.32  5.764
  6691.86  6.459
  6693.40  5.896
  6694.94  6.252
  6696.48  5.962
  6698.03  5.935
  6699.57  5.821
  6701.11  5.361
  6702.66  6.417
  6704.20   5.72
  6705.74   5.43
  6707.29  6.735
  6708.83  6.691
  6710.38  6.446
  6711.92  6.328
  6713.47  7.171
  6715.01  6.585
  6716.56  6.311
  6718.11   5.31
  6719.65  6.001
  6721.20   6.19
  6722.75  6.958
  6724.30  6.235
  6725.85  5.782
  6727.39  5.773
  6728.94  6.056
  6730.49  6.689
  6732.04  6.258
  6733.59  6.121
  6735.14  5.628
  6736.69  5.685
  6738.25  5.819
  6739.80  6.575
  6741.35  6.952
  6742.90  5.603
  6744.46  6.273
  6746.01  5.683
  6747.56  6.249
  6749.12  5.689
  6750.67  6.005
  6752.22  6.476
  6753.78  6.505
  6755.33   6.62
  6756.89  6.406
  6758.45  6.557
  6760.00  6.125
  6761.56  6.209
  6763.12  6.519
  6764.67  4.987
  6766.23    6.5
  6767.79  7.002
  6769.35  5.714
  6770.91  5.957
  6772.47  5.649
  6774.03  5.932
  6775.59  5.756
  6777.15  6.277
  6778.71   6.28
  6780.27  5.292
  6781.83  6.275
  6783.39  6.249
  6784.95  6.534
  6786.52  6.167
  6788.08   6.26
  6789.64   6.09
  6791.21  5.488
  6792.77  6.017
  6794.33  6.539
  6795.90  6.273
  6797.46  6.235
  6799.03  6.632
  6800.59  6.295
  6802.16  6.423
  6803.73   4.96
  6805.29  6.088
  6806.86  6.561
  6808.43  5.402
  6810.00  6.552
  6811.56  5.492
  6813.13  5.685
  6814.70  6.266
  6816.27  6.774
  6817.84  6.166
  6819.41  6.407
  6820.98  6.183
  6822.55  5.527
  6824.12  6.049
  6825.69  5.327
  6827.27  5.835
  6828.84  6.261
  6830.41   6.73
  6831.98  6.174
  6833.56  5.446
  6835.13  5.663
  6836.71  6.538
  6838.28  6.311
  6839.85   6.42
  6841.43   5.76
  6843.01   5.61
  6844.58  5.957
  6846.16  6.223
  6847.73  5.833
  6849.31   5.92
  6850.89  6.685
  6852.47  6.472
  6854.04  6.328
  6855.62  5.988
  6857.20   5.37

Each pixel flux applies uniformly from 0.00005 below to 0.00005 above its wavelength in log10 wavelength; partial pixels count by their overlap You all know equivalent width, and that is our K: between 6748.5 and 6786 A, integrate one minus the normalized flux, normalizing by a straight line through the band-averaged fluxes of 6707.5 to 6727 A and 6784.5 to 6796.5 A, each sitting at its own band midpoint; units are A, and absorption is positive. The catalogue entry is 0.4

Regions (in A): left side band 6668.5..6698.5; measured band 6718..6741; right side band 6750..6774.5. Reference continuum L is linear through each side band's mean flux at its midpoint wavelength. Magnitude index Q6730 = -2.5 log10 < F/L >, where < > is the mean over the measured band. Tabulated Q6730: 0.00 mag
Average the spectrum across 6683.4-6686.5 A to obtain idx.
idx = 5.52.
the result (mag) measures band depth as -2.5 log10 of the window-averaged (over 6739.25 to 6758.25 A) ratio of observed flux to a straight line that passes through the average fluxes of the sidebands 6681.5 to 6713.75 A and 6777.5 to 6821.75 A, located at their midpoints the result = -0.03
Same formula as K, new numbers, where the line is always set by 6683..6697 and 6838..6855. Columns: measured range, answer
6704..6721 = -0.9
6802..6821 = 0.1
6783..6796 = -0.2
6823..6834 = 0.2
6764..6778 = 0.1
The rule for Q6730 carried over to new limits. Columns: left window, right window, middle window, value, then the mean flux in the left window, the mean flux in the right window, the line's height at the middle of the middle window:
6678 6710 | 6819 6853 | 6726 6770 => -0.02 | 6.03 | 6.05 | 6.04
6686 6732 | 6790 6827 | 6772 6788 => 0.00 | 6.14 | 6.05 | 6.08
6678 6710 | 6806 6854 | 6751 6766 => -0.04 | 6.03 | 6.08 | 6.05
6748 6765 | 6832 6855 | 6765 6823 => 0.01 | 6.22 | 6.09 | 6.16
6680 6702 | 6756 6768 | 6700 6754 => -0.01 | 5.93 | 6.25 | 6.09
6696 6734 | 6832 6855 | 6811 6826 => 0.02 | 6.17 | 6.09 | 6.1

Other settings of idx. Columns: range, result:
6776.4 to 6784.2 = 6.08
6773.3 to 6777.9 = 5.99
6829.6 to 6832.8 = 6.44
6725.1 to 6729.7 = 5.88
